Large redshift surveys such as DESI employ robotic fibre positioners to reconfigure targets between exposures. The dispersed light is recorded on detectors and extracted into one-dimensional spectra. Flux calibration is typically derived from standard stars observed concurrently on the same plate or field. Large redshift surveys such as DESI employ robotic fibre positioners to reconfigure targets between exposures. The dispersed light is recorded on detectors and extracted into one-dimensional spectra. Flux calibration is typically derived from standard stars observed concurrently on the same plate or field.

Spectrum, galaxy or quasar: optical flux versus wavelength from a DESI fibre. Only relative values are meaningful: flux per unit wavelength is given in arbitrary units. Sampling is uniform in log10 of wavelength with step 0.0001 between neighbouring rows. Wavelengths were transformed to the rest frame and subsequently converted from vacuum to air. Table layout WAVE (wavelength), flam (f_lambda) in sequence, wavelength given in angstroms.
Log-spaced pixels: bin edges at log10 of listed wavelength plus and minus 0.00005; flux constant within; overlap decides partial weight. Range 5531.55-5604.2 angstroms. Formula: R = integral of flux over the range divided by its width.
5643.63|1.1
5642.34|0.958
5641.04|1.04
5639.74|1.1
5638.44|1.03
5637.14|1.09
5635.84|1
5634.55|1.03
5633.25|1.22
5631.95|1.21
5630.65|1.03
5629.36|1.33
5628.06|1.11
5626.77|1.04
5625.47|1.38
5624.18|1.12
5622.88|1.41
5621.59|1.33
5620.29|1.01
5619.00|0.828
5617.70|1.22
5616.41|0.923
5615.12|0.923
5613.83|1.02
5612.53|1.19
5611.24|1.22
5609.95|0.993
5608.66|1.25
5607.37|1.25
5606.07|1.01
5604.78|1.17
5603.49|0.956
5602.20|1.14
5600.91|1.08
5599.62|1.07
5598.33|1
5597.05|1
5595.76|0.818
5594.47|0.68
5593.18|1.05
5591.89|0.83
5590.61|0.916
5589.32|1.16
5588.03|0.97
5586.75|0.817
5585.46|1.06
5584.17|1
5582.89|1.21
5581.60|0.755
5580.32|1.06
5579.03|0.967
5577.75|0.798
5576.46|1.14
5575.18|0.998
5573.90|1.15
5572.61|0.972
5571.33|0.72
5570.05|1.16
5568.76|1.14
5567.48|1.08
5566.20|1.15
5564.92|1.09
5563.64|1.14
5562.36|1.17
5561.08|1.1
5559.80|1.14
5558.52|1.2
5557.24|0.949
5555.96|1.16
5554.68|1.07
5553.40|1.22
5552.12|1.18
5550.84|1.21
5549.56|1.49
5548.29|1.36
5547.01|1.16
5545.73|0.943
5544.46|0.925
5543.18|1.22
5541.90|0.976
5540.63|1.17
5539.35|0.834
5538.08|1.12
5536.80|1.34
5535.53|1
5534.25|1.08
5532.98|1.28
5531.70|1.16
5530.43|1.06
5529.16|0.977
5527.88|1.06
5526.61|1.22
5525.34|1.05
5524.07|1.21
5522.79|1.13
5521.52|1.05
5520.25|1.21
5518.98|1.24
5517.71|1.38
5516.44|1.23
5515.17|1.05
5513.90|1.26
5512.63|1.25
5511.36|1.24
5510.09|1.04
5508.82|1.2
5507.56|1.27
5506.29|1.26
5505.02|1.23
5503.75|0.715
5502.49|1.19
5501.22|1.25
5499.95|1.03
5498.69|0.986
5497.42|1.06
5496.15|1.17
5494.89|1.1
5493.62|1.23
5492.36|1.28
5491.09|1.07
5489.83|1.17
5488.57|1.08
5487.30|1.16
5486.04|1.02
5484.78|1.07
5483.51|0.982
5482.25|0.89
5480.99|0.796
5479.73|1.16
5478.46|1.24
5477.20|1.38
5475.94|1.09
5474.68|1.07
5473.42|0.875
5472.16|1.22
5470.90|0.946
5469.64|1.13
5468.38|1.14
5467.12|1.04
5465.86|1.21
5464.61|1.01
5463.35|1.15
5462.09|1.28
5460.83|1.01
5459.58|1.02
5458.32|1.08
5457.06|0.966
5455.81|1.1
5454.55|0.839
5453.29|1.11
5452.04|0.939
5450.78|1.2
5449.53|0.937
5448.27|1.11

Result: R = 1.06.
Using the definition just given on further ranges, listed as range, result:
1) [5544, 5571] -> 1.14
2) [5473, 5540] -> 1.12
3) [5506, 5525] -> 1.2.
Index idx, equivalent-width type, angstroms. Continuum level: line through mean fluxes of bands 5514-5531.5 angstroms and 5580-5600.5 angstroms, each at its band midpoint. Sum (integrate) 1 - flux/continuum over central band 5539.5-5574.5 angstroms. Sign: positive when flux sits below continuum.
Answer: -2.1 angstroms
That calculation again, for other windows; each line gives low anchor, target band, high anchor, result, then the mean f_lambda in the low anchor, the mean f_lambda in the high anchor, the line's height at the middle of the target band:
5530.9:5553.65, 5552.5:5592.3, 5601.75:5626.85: 3.2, 1.15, 1.12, 1.14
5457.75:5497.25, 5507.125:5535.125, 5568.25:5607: -2.8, 1.1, 0.994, 1.06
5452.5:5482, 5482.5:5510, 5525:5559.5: -0.5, 1.08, 1.13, 1.1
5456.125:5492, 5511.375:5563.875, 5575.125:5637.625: -3.7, 1.08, 1.06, 1.07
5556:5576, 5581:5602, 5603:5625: 2.5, 1.08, 1.11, 1.1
